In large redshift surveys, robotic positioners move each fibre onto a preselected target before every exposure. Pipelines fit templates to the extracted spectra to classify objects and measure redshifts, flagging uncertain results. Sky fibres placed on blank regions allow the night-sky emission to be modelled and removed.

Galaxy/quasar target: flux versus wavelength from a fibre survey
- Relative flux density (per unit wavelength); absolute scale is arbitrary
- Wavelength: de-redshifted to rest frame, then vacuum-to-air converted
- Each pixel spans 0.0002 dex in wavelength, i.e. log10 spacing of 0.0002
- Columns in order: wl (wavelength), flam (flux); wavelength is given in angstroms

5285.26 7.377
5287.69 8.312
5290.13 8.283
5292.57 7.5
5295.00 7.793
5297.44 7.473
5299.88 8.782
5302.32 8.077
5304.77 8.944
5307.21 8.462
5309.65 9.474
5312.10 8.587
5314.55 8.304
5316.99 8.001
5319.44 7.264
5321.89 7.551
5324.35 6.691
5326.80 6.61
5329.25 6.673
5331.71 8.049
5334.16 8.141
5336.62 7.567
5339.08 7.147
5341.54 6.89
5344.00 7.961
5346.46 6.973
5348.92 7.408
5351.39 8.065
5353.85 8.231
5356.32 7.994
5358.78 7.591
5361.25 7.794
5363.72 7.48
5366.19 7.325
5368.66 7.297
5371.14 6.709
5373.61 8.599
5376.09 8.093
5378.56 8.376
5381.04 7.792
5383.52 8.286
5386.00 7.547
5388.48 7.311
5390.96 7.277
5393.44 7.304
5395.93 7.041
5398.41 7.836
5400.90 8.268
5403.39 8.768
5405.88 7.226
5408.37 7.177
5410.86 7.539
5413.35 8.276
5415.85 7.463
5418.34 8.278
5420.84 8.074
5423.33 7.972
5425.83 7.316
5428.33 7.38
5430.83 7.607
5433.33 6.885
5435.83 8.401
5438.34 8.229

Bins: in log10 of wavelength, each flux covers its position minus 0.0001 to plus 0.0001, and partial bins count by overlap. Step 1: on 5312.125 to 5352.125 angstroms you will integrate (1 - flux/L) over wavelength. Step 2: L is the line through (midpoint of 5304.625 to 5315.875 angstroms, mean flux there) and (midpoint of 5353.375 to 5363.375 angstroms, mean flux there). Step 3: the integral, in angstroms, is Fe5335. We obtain 4.1 angstroms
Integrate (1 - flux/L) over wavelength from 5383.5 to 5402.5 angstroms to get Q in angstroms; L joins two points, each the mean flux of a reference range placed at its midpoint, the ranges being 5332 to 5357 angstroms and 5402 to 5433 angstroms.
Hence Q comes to 0.3 angstroms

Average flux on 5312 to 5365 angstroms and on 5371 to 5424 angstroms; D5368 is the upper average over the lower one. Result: 1.03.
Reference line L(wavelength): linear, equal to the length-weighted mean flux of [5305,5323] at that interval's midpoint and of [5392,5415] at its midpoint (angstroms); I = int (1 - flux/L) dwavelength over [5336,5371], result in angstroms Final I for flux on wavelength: 2.2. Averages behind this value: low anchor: 8.28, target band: 7.52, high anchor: 7.7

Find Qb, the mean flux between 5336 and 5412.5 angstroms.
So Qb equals 7.65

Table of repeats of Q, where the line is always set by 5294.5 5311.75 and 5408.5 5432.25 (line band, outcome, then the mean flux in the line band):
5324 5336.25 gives 1.5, 7.3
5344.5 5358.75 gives 0.7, 7.74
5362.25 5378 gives 0.8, 7.62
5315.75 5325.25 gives 1.1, 7.4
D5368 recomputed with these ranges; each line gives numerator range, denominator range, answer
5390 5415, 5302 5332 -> 0.97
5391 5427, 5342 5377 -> 1.01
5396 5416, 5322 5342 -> 1.07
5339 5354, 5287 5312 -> 0.90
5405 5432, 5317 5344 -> 1.05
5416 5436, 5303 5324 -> 0.93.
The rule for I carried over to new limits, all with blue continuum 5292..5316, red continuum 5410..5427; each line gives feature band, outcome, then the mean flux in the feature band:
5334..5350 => 1.6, 7.39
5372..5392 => 0.3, 7.9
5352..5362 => 0.3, 7.92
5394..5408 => 0.3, 7.76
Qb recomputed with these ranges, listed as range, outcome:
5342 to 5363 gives 7.72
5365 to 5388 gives 7.77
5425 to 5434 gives 7.32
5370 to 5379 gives 7.92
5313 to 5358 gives 7.54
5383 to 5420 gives 7.7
